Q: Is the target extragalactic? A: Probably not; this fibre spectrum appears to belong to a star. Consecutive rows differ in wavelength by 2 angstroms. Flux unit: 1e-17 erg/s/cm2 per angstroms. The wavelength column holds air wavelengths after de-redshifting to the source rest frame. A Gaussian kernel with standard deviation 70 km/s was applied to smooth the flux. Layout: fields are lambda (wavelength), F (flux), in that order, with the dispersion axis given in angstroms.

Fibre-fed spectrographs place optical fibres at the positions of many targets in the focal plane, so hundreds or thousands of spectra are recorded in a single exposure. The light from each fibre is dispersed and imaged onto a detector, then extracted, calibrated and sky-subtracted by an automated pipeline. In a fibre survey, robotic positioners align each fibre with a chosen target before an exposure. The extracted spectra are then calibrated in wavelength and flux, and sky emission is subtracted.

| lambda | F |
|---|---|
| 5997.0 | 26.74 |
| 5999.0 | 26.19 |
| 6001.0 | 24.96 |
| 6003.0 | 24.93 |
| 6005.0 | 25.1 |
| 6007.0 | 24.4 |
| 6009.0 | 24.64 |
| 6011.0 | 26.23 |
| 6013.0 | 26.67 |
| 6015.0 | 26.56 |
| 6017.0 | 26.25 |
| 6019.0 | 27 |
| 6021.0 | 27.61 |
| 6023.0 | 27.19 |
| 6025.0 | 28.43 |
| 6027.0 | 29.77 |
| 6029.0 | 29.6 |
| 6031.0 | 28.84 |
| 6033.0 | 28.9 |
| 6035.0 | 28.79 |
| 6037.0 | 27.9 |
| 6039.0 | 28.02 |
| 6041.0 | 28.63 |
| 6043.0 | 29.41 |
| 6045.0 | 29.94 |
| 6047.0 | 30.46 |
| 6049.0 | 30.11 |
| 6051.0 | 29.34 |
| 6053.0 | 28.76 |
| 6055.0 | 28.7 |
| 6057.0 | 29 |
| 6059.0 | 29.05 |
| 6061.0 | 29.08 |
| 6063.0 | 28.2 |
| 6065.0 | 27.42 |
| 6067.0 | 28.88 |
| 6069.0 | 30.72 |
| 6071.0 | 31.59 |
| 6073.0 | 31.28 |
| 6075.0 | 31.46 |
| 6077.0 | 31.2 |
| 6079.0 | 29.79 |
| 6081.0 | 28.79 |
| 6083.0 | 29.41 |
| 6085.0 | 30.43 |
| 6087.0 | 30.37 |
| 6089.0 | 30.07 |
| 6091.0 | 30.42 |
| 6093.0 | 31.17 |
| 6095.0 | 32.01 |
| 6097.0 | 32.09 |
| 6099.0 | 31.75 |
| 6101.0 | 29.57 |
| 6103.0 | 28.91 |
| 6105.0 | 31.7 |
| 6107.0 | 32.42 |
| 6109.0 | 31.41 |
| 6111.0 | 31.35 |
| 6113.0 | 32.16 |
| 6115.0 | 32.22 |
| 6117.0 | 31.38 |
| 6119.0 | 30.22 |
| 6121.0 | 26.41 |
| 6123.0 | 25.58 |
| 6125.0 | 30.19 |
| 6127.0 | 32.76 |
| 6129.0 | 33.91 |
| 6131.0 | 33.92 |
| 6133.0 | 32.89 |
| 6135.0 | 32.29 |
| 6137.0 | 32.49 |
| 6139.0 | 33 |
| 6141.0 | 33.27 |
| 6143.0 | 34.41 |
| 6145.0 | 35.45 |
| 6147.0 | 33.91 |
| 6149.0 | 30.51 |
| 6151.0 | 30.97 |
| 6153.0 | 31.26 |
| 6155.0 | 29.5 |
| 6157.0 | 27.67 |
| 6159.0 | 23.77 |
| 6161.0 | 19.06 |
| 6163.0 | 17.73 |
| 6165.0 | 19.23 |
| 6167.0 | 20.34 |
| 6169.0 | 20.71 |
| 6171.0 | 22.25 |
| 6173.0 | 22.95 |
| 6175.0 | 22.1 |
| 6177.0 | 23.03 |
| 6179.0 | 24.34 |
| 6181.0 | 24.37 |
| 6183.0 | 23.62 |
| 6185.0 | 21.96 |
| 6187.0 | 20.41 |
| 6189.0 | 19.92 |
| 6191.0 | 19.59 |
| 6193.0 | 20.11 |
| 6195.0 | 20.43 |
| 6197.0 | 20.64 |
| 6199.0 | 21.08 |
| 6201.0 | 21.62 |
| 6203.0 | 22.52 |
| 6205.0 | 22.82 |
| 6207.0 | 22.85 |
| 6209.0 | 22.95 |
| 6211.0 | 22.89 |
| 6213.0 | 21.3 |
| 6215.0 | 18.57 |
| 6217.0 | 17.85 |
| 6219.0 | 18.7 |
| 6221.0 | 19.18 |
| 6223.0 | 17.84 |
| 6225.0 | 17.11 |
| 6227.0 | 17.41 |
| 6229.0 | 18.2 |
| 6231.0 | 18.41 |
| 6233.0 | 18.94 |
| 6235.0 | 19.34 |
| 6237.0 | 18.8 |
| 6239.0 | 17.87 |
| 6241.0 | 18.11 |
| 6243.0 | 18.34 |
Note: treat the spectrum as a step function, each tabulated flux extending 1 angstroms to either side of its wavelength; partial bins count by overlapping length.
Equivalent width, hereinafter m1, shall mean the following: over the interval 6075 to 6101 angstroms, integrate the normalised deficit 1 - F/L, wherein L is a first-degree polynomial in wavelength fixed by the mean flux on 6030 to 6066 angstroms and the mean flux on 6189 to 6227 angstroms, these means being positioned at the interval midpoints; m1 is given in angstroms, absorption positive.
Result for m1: -3.7 angstroms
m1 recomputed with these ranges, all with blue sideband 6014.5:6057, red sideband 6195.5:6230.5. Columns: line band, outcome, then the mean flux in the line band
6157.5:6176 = 1.07 angstroms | 21.1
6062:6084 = -2.50 angstroms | 29.9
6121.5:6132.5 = -3.11 angstroms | 31.1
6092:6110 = -4.03 angstroms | 31.2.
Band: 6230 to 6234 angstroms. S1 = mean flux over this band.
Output 18.7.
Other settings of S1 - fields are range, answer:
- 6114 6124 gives 29.2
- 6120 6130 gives 29.8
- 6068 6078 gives 31.2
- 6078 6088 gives 29.8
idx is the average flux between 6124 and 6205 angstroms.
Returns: 26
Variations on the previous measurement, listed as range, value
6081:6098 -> 30.6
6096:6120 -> 31.3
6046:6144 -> 30.7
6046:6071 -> 29.2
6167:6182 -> 22.7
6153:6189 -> 22.7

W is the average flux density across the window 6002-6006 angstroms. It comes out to 25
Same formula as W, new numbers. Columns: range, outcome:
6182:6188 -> 22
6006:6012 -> 25.1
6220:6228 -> 17.9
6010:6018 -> 26.4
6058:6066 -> 28.4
